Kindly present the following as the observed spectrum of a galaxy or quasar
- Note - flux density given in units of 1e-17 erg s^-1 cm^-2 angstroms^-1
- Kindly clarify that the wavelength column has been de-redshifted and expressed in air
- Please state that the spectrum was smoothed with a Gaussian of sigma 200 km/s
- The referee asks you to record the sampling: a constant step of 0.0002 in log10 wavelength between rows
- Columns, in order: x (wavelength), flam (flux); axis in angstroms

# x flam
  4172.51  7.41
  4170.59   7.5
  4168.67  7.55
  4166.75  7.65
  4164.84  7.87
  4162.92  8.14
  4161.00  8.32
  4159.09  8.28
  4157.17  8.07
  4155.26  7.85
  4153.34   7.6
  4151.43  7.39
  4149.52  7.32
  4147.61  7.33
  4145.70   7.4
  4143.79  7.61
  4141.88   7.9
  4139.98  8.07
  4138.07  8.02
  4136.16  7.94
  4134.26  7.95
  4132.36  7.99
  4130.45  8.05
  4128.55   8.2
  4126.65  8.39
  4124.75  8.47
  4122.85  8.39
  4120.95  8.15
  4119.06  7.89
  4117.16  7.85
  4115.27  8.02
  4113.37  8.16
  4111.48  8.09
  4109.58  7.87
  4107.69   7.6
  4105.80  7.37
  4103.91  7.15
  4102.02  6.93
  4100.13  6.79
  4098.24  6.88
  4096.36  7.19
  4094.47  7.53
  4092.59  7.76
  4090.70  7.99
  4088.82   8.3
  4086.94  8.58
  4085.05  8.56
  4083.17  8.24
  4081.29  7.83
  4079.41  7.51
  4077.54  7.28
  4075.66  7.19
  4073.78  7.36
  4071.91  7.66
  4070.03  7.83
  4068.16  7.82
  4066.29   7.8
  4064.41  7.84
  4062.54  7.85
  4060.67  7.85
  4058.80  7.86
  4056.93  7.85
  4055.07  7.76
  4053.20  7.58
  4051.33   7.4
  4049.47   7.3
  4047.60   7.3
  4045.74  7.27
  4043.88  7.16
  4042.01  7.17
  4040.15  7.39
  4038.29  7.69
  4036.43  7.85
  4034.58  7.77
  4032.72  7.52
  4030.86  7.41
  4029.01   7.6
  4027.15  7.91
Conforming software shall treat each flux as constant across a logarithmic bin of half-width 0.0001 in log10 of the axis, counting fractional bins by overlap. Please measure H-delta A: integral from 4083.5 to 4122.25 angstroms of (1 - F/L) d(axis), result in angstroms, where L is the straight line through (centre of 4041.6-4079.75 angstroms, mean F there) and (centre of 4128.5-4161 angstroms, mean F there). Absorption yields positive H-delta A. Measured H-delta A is -0.3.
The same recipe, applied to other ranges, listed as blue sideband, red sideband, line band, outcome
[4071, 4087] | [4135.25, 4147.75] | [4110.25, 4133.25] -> -1.1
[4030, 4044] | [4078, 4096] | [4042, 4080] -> 0.9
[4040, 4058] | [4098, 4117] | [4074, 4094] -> -1.1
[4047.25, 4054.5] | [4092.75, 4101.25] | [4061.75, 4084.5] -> -1.3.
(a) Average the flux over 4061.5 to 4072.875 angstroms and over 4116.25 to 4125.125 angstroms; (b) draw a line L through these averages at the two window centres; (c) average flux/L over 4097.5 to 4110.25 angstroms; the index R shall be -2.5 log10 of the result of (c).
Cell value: 0.12 mag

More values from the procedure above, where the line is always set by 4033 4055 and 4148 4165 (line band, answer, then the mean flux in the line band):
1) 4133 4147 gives -0.006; 7.83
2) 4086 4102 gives 0.006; 7.59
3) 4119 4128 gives -0.076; 8.3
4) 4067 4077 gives -0.002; 7.57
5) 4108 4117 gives -0.040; 7.99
